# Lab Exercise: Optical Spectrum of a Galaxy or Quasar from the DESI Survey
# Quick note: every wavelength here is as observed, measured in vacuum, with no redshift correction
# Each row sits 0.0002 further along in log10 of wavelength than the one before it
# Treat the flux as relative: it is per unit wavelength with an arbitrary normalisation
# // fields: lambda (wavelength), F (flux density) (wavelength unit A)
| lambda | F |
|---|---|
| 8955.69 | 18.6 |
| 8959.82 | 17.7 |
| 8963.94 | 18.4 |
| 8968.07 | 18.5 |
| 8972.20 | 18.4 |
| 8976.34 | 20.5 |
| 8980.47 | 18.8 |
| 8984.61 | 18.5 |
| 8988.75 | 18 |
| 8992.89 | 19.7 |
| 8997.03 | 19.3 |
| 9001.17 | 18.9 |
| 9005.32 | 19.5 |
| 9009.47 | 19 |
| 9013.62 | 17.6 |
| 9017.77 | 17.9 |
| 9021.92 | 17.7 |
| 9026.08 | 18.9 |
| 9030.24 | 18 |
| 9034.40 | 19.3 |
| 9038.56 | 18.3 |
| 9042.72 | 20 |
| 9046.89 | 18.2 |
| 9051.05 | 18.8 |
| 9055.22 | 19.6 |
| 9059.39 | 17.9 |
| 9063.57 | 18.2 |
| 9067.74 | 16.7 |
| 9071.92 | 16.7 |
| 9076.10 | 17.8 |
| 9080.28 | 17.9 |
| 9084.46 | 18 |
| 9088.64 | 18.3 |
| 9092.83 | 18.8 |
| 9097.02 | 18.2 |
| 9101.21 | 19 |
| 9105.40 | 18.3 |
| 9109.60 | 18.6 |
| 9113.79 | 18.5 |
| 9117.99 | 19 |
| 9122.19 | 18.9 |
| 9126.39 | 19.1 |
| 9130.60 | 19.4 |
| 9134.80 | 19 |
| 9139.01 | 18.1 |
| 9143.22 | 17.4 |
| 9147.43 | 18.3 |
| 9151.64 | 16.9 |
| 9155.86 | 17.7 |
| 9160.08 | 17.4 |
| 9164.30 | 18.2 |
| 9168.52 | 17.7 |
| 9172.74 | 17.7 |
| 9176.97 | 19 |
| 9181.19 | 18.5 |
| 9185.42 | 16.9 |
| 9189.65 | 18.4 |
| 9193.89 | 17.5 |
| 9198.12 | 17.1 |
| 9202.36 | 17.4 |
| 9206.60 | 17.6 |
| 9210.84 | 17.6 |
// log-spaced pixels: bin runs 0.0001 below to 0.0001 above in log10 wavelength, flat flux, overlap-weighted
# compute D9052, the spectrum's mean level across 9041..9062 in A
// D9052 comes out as 18.9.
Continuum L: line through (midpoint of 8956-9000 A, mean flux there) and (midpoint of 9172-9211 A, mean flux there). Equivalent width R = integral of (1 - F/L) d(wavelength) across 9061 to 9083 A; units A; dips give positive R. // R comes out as 1.0 A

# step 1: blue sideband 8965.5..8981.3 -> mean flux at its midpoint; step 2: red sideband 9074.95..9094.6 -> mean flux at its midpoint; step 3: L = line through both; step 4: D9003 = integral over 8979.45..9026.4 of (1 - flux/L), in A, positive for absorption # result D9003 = 0.4 A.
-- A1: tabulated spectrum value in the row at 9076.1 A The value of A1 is 17.8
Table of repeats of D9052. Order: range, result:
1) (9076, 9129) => 18.5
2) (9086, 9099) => 18.4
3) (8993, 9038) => 18.6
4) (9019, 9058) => 18.7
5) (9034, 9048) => 19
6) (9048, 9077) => 18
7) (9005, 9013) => 18.9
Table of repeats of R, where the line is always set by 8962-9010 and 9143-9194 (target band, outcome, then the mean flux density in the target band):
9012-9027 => 0.6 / 18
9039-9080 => 0.7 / 18.2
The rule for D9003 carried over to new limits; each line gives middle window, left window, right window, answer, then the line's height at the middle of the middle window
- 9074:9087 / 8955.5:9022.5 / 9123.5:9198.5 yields 0.3 A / 18.3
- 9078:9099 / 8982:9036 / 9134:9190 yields 0.0 A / 18.3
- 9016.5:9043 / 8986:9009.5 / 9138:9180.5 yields 0.4 A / 18.8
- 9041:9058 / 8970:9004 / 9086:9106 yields -0.3 A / 18.7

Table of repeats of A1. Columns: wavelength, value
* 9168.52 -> 17.7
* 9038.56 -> 18.3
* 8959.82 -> 17.7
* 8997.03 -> 19.3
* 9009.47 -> 19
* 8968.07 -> 18.5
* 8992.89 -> 19.7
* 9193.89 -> 17.5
